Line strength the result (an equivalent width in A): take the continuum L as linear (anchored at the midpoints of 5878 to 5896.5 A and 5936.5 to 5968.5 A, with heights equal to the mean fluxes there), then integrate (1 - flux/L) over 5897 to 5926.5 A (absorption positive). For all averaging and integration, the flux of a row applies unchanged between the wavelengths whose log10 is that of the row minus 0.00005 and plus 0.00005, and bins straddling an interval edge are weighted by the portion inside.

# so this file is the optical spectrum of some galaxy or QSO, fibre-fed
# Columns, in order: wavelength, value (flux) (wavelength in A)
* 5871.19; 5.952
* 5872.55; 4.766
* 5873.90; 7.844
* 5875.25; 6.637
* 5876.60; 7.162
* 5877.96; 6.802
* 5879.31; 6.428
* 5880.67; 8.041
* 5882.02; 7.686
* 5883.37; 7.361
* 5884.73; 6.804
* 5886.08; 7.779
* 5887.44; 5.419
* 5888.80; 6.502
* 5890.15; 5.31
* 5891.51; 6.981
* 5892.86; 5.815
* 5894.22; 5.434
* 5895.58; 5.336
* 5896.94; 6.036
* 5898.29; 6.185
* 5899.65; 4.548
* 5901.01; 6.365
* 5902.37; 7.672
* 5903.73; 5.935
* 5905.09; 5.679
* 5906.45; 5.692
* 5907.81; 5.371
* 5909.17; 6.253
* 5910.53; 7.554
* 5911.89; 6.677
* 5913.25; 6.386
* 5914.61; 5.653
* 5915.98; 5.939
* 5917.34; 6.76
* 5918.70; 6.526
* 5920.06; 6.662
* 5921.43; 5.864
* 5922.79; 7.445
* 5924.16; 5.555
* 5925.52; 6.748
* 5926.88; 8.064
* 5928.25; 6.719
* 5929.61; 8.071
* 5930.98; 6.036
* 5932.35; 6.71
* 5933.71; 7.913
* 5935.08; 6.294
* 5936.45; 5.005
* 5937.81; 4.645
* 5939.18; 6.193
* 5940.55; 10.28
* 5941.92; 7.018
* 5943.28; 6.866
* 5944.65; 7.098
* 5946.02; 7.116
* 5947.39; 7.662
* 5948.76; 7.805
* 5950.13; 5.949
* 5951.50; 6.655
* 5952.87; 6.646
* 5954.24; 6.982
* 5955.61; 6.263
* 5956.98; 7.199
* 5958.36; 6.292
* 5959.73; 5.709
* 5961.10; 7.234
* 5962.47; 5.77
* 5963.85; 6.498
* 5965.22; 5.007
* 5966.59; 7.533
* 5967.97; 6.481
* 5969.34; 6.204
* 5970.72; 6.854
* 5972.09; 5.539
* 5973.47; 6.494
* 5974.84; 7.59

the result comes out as 1.4 A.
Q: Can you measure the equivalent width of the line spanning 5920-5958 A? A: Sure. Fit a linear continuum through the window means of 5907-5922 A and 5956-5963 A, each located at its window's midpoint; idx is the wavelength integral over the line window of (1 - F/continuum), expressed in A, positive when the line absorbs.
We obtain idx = -2.6 A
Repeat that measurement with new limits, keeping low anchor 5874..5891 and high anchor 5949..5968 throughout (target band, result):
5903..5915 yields 1.03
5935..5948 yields -0.55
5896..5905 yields 0.93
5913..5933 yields 0.12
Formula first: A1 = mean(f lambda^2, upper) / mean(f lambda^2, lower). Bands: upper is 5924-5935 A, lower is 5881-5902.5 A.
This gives 1.12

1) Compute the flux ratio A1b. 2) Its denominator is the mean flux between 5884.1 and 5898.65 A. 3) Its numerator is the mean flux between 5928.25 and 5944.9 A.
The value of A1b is 1.11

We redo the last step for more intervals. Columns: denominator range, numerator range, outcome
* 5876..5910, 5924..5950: 1.09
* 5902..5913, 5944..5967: 1.05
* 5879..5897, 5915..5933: 1.03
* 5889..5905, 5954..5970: 1.07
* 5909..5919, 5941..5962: 1.06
